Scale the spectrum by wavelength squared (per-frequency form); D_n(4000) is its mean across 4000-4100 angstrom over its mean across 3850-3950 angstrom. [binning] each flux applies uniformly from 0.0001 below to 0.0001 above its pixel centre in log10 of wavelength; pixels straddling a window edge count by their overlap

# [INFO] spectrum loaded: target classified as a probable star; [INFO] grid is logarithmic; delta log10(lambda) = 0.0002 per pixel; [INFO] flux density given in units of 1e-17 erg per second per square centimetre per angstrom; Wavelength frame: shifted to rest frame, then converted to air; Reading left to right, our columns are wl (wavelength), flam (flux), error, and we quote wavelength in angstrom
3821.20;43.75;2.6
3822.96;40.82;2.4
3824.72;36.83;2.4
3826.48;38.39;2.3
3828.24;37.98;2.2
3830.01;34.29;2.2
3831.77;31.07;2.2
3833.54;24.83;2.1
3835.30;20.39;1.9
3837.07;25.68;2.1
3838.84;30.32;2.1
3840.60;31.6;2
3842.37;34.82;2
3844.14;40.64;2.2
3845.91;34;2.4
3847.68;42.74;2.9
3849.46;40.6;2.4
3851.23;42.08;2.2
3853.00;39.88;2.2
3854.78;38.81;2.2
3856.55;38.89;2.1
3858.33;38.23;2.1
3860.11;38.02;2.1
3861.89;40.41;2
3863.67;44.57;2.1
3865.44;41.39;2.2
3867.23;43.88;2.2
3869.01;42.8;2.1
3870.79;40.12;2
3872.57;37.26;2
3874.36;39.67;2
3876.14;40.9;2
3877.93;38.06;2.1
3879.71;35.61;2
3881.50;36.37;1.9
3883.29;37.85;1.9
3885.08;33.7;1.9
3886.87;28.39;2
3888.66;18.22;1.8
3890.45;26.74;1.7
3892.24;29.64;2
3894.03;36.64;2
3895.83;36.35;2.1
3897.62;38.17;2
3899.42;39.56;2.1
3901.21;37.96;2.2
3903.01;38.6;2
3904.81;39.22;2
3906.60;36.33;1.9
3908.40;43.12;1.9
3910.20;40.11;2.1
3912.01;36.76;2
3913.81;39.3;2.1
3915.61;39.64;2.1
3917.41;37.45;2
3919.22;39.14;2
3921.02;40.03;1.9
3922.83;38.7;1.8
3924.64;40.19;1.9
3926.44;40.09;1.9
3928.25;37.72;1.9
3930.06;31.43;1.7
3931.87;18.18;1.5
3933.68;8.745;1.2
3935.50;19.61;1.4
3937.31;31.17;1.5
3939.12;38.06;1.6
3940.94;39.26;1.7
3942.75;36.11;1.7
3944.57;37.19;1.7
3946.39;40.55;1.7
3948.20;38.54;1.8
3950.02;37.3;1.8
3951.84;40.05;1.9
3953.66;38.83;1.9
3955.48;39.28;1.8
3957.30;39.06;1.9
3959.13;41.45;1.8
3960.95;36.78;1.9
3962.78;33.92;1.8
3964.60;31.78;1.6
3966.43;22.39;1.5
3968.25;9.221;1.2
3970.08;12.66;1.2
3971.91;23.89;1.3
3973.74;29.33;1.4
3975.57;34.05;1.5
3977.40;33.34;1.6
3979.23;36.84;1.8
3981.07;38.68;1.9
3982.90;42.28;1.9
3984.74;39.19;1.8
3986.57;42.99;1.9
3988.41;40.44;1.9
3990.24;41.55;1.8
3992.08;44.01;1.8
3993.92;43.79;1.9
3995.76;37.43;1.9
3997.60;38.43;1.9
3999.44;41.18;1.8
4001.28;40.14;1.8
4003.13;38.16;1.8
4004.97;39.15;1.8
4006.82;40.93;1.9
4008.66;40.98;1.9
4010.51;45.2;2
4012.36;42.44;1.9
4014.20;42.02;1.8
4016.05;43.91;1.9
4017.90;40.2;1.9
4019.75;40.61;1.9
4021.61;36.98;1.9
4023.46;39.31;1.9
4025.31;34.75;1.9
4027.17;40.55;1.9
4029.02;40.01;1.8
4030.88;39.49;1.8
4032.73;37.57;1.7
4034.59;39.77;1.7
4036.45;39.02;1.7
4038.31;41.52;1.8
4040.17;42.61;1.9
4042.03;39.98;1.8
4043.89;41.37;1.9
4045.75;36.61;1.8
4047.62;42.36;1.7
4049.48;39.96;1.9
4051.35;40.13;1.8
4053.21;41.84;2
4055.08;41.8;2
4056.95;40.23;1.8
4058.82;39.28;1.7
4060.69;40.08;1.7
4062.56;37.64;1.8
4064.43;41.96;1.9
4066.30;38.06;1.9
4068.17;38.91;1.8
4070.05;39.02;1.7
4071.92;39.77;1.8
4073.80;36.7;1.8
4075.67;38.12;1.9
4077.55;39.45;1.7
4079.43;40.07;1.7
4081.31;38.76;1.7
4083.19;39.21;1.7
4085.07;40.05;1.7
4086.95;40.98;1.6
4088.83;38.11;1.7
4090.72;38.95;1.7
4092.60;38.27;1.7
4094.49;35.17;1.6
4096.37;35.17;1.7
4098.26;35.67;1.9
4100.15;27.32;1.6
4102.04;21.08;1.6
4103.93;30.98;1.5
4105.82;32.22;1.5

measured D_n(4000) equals 1.2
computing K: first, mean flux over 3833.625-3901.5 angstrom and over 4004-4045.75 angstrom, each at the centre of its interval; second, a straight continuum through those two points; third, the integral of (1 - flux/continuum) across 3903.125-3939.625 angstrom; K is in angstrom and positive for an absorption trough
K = 2.7 angstrom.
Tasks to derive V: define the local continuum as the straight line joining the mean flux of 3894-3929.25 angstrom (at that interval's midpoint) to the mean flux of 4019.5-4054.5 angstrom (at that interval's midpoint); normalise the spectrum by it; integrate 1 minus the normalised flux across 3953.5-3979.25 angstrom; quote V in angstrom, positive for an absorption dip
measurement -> 5.8 angstrom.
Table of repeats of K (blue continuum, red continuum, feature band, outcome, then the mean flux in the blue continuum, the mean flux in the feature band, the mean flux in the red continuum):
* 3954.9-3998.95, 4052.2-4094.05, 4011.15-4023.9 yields -1.5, 34.7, 40.9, 39.4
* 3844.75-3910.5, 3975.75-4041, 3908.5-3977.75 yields 9.4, 37.7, 33.6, 40.1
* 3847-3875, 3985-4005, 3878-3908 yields 4.4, 40.6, 34.6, 40.7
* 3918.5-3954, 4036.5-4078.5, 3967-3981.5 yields 3.8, 34.5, 26.8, 39.9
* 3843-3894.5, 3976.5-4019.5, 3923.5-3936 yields 3.4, 37.4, 28.4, 40.6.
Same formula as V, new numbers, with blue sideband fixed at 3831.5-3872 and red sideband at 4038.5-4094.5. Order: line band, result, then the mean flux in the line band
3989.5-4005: -0.70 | 40.5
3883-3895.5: 2.44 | 30.1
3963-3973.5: 4.61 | 21.5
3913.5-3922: -0.31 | 39.1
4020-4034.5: 0.20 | 38.6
